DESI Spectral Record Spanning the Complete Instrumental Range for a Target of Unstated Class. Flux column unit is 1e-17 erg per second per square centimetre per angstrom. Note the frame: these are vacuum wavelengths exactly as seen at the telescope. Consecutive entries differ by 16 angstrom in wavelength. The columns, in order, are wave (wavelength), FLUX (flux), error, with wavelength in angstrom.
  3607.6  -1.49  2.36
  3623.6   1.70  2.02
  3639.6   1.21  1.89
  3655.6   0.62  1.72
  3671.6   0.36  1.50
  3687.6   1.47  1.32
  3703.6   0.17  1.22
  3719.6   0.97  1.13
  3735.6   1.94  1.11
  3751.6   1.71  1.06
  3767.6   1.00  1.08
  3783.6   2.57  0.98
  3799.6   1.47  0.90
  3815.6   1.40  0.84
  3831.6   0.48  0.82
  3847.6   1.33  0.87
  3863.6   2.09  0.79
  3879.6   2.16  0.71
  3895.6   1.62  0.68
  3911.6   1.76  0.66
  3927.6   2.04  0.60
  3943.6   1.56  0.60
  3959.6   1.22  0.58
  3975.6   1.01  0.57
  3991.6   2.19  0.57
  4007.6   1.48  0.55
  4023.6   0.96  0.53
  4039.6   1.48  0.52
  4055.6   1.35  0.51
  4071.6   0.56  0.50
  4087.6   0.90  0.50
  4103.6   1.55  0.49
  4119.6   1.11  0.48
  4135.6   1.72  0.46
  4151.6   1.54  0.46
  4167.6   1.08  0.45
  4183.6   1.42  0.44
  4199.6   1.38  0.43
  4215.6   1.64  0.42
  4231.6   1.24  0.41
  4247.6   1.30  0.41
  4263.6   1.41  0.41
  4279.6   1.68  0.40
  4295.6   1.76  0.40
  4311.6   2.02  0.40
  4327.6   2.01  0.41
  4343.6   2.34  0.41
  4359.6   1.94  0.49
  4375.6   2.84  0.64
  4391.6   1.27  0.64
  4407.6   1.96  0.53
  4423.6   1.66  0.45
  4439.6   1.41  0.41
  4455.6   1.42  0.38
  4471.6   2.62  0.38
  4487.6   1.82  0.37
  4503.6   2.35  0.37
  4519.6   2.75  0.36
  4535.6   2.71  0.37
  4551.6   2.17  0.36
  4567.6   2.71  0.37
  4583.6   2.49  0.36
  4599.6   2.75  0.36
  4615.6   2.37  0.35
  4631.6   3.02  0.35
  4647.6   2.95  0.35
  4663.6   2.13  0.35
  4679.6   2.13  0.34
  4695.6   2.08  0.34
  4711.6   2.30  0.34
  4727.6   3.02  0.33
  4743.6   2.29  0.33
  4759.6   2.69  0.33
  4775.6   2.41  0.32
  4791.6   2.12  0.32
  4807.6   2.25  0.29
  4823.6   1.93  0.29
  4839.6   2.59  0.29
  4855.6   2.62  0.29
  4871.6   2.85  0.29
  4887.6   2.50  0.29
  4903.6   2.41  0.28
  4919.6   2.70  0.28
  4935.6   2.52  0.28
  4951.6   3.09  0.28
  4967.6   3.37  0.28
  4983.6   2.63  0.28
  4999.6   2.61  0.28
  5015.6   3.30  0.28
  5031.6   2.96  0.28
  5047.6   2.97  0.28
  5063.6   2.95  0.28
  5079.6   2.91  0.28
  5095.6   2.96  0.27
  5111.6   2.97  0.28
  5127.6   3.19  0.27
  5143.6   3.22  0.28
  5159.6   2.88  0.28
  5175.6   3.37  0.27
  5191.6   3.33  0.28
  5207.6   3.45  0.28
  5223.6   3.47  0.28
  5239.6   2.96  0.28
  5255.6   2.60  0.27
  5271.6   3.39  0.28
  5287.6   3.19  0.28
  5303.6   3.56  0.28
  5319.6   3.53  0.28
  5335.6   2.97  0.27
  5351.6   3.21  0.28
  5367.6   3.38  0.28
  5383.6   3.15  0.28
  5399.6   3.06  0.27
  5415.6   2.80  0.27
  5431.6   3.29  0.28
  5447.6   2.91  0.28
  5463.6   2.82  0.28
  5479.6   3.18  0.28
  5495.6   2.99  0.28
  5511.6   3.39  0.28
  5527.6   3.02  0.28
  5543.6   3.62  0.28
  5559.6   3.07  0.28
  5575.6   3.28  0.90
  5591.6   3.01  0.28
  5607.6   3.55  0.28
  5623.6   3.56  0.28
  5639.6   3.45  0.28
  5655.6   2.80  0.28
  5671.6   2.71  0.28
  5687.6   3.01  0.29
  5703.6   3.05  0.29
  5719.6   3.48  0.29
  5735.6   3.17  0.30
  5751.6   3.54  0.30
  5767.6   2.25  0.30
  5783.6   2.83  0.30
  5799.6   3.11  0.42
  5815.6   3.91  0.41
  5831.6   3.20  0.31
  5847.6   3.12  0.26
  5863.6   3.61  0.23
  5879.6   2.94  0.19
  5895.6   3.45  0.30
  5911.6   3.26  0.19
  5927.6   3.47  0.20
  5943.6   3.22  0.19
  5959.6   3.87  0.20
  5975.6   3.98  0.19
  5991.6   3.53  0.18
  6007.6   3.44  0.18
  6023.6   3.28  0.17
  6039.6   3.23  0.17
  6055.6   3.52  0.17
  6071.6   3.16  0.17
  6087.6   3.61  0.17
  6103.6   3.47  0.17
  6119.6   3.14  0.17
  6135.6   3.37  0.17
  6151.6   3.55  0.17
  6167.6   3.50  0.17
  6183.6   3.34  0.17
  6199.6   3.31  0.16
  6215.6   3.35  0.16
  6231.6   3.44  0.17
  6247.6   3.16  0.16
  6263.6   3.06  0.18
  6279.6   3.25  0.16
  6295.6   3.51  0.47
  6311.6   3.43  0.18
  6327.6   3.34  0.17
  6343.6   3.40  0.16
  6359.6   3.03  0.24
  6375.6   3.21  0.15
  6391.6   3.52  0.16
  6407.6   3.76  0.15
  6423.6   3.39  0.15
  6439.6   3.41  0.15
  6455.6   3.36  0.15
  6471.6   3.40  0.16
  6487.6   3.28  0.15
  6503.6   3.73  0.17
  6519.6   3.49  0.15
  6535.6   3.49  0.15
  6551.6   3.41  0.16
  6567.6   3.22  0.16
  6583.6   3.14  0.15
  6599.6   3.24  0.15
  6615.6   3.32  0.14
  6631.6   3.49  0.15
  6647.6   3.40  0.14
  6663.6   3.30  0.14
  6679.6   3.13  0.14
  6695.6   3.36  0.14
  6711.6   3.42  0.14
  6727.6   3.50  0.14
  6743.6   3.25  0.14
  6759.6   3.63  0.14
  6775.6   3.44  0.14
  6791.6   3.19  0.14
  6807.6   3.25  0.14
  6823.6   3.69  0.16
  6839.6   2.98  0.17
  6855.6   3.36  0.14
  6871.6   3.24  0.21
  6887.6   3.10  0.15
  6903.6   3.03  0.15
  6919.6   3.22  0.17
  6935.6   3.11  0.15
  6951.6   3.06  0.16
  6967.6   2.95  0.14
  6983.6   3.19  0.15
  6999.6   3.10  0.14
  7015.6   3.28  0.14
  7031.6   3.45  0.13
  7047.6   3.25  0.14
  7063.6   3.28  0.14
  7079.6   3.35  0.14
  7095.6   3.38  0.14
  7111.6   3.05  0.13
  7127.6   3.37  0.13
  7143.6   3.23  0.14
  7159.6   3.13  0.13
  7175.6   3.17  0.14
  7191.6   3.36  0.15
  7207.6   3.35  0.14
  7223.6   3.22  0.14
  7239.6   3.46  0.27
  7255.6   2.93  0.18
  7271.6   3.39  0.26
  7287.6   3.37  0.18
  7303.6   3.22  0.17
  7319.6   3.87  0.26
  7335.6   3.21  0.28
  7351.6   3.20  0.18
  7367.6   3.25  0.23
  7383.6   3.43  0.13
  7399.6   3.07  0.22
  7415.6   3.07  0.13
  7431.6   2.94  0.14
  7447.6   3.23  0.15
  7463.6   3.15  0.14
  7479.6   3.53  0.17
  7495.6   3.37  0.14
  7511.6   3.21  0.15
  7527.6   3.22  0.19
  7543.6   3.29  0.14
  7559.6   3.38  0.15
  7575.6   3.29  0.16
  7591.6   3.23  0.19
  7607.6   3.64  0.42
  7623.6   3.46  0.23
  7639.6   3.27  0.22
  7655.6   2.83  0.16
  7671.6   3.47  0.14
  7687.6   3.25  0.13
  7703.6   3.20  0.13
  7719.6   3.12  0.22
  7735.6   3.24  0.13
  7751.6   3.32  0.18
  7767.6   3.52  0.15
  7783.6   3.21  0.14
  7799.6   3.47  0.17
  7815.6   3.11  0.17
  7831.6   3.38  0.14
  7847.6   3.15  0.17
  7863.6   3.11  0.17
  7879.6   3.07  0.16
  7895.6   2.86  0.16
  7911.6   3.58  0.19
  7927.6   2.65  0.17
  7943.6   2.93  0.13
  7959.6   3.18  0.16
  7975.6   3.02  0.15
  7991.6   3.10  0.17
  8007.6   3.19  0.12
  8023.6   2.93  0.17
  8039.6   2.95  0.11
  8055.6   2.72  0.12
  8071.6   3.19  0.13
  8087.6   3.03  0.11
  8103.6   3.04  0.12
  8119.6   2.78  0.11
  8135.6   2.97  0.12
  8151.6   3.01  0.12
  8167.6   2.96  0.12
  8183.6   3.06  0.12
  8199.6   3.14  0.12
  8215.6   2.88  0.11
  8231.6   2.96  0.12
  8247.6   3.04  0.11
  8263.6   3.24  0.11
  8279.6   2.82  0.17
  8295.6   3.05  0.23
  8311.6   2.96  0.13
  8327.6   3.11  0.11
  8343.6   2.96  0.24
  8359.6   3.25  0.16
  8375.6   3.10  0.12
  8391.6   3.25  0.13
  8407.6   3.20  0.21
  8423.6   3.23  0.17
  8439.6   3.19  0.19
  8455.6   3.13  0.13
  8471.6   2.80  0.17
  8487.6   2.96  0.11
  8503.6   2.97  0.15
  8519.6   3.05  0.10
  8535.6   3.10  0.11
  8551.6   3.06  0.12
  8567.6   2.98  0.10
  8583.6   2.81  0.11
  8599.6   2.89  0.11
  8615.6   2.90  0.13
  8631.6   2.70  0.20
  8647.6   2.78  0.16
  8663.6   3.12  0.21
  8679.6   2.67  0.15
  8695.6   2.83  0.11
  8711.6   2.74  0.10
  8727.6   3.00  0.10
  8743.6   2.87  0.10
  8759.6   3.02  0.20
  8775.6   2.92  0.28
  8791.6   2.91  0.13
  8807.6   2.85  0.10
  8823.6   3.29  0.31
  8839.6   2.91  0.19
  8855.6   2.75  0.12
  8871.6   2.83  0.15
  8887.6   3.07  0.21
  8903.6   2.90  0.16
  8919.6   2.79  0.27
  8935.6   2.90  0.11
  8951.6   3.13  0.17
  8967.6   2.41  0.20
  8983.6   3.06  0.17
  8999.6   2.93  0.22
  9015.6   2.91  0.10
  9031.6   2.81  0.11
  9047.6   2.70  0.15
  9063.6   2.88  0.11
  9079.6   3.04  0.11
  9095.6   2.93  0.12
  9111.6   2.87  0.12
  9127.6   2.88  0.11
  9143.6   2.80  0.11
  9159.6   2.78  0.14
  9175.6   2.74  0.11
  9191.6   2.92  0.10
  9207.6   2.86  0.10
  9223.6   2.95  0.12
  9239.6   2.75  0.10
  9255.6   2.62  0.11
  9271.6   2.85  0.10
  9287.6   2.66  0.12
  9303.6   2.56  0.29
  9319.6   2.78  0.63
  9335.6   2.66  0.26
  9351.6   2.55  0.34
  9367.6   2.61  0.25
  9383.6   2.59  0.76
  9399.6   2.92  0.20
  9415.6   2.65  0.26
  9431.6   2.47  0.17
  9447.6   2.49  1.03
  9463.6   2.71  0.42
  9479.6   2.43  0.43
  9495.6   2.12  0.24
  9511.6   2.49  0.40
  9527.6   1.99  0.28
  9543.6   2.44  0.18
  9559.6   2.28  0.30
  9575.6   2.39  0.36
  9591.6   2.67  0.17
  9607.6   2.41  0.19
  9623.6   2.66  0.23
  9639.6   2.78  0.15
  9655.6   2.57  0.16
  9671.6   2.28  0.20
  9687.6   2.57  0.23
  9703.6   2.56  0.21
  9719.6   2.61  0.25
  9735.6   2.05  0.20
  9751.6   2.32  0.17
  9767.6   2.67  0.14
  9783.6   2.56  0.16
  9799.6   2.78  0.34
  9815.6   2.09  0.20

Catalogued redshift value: 0.12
